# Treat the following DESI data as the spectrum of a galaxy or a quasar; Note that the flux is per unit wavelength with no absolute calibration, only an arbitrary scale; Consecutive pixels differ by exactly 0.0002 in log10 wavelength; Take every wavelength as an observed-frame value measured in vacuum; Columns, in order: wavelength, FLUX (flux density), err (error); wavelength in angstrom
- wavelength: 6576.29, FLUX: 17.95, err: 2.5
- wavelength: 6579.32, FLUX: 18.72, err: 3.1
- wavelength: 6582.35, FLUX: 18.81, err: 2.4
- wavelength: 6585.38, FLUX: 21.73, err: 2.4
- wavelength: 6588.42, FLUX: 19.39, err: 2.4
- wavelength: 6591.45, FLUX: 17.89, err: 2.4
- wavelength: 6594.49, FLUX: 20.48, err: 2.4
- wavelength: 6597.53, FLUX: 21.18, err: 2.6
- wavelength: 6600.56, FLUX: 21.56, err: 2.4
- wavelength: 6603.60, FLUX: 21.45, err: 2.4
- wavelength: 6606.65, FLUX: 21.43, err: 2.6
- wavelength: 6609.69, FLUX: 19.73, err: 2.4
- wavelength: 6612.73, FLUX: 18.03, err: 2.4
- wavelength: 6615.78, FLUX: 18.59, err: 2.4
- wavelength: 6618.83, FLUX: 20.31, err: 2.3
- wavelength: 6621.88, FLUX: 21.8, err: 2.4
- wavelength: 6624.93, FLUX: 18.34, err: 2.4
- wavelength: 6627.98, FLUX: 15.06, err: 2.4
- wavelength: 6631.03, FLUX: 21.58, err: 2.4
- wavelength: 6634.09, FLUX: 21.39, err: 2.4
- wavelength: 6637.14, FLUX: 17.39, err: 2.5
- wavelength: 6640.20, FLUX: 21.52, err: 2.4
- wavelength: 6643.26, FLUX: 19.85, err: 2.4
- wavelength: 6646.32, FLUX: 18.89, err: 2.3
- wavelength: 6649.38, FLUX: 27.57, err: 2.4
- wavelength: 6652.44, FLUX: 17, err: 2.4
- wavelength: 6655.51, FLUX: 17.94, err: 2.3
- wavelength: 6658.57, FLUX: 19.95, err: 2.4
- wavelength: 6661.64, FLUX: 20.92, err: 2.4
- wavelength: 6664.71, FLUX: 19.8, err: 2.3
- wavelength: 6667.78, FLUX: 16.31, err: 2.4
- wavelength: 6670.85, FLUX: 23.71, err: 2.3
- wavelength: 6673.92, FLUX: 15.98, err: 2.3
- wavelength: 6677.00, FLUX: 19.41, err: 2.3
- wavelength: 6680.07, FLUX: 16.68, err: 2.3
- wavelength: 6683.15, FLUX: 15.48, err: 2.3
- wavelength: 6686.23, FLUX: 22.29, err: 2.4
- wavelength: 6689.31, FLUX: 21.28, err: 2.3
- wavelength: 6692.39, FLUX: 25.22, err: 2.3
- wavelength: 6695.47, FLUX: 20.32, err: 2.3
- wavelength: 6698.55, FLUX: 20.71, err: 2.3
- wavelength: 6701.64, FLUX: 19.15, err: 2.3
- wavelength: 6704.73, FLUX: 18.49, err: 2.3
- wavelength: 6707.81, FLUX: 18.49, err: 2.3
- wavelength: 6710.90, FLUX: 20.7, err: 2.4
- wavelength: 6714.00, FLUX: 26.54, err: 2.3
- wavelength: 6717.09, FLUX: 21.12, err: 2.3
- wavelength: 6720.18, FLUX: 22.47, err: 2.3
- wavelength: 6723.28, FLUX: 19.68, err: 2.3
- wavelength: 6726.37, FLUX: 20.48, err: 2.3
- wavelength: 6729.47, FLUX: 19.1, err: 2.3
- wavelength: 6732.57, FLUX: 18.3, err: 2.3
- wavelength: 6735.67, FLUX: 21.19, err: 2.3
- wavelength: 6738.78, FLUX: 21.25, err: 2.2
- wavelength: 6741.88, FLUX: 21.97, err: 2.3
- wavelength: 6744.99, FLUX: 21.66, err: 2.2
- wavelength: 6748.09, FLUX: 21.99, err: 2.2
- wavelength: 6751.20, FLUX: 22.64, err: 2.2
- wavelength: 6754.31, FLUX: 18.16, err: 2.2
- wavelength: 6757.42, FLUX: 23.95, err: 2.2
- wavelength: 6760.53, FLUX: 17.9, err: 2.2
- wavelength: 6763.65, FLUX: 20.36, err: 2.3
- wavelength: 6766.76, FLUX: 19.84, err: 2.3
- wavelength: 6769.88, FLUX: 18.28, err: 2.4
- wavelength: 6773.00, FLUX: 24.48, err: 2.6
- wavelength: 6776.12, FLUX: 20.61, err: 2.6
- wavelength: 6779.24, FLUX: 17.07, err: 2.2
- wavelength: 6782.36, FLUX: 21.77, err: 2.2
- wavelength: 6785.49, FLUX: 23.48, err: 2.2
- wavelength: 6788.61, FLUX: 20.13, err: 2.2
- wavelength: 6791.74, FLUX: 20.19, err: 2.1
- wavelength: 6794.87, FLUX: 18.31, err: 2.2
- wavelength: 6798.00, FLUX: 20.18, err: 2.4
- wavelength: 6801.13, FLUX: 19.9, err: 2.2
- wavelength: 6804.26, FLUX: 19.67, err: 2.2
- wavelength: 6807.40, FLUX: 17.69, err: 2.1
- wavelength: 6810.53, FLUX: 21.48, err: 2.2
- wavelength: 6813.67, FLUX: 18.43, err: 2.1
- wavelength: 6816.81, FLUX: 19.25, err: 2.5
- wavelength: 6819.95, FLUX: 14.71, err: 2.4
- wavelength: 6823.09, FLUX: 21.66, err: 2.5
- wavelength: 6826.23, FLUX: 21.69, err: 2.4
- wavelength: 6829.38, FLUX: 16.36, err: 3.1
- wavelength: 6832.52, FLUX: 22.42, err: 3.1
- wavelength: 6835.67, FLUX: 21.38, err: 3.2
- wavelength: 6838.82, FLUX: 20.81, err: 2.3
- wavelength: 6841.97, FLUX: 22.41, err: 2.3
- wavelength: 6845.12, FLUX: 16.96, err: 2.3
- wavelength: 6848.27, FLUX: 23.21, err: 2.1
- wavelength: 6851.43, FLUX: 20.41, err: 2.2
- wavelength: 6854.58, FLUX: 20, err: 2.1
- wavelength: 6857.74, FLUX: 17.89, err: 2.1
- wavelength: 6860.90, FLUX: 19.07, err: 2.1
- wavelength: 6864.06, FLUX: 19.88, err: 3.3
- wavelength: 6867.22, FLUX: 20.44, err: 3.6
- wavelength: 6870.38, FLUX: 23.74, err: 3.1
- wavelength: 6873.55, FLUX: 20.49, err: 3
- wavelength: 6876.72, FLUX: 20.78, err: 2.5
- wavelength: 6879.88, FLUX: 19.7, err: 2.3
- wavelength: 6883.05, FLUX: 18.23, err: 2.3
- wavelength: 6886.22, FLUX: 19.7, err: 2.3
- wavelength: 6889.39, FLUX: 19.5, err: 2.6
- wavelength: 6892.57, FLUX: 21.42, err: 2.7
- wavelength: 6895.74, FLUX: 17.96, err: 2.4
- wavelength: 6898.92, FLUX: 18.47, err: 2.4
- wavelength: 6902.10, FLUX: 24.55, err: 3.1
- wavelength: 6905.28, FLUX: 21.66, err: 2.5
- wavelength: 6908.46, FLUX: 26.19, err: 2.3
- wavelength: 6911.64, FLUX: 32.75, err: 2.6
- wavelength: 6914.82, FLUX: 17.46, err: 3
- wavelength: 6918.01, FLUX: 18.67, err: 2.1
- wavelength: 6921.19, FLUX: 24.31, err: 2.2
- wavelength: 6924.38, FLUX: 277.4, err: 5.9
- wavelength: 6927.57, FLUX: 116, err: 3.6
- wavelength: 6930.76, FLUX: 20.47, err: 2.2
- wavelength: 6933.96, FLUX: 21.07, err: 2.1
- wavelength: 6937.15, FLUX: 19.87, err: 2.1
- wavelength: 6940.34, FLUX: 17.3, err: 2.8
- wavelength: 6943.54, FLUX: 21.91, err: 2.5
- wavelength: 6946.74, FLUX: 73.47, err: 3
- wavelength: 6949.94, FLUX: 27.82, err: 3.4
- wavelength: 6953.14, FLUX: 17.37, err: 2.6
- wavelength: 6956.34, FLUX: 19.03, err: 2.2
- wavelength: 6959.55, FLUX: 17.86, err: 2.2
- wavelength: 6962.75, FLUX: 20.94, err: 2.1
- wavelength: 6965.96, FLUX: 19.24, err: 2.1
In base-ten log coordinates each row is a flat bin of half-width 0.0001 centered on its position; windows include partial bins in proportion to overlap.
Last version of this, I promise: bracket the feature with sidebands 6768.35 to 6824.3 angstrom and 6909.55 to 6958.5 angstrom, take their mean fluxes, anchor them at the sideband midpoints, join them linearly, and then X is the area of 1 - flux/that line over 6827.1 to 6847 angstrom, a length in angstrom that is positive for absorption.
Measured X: 5.6 angstrom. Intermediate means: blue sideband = 19.8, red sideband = 47.7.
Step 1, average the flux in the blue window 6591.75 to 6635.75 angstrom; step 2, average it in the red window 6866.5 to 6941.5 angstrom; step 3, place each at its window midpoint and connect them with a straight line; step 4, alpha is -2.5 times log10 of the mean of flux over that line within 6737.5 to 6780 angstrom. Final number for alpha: 0.32 mag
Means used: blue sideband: 20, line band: 20.8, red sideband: 36.1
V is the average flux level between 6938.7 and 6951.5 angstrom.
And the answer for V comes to 35.1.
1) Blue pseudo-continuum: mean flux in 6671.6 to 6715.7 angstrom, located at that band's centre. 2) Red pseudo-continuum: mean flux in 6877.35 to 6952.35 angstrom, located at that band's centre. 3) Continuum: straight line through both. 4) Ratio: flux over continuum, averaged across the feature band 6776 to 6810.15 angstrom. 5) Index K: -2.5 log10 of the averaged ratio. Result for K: 0.38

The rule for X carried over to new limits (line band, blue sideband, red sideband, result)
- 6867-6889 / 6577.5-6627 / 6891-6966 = 9.4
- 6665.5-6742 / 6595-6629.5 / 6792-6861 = -1.7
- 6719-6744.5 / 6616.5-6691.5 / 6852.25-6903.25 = -1.0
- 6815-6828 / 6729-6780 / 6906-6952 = 5.2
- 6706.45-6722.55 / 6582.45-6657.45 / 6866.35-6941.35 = 2.3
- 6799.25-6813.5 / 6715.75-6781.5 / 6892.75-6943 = 4.5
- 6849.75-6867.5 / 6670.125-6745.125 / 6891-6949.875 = 8.3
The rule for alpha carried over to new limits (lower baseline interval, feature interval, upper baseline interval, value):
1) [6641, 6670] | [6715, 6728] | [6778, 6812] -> -0.063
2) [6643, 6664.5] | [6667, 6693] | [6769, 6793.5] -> 0.050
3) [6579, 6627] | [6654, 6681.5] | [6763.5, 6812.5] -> 0.058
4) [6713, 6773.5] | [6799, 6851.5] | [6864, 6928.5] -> 0.443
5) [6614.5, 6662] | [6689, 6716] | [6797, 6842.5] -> -0.072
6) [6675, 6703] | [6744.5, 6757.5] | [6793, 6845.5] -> -0.084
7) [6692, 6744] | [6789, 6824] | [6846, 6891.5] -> 0.068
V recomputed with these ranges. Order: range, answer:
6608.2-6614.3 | 18.9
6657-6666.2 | 20.2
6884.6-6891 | 19.6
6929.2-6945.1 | 20.1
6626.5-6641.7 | 19.4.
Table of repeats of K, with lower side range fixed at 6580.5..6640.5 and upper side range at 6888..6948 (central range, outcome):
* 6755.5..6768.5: 0.45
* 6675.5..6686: 0.37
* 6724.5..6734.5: 0.42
